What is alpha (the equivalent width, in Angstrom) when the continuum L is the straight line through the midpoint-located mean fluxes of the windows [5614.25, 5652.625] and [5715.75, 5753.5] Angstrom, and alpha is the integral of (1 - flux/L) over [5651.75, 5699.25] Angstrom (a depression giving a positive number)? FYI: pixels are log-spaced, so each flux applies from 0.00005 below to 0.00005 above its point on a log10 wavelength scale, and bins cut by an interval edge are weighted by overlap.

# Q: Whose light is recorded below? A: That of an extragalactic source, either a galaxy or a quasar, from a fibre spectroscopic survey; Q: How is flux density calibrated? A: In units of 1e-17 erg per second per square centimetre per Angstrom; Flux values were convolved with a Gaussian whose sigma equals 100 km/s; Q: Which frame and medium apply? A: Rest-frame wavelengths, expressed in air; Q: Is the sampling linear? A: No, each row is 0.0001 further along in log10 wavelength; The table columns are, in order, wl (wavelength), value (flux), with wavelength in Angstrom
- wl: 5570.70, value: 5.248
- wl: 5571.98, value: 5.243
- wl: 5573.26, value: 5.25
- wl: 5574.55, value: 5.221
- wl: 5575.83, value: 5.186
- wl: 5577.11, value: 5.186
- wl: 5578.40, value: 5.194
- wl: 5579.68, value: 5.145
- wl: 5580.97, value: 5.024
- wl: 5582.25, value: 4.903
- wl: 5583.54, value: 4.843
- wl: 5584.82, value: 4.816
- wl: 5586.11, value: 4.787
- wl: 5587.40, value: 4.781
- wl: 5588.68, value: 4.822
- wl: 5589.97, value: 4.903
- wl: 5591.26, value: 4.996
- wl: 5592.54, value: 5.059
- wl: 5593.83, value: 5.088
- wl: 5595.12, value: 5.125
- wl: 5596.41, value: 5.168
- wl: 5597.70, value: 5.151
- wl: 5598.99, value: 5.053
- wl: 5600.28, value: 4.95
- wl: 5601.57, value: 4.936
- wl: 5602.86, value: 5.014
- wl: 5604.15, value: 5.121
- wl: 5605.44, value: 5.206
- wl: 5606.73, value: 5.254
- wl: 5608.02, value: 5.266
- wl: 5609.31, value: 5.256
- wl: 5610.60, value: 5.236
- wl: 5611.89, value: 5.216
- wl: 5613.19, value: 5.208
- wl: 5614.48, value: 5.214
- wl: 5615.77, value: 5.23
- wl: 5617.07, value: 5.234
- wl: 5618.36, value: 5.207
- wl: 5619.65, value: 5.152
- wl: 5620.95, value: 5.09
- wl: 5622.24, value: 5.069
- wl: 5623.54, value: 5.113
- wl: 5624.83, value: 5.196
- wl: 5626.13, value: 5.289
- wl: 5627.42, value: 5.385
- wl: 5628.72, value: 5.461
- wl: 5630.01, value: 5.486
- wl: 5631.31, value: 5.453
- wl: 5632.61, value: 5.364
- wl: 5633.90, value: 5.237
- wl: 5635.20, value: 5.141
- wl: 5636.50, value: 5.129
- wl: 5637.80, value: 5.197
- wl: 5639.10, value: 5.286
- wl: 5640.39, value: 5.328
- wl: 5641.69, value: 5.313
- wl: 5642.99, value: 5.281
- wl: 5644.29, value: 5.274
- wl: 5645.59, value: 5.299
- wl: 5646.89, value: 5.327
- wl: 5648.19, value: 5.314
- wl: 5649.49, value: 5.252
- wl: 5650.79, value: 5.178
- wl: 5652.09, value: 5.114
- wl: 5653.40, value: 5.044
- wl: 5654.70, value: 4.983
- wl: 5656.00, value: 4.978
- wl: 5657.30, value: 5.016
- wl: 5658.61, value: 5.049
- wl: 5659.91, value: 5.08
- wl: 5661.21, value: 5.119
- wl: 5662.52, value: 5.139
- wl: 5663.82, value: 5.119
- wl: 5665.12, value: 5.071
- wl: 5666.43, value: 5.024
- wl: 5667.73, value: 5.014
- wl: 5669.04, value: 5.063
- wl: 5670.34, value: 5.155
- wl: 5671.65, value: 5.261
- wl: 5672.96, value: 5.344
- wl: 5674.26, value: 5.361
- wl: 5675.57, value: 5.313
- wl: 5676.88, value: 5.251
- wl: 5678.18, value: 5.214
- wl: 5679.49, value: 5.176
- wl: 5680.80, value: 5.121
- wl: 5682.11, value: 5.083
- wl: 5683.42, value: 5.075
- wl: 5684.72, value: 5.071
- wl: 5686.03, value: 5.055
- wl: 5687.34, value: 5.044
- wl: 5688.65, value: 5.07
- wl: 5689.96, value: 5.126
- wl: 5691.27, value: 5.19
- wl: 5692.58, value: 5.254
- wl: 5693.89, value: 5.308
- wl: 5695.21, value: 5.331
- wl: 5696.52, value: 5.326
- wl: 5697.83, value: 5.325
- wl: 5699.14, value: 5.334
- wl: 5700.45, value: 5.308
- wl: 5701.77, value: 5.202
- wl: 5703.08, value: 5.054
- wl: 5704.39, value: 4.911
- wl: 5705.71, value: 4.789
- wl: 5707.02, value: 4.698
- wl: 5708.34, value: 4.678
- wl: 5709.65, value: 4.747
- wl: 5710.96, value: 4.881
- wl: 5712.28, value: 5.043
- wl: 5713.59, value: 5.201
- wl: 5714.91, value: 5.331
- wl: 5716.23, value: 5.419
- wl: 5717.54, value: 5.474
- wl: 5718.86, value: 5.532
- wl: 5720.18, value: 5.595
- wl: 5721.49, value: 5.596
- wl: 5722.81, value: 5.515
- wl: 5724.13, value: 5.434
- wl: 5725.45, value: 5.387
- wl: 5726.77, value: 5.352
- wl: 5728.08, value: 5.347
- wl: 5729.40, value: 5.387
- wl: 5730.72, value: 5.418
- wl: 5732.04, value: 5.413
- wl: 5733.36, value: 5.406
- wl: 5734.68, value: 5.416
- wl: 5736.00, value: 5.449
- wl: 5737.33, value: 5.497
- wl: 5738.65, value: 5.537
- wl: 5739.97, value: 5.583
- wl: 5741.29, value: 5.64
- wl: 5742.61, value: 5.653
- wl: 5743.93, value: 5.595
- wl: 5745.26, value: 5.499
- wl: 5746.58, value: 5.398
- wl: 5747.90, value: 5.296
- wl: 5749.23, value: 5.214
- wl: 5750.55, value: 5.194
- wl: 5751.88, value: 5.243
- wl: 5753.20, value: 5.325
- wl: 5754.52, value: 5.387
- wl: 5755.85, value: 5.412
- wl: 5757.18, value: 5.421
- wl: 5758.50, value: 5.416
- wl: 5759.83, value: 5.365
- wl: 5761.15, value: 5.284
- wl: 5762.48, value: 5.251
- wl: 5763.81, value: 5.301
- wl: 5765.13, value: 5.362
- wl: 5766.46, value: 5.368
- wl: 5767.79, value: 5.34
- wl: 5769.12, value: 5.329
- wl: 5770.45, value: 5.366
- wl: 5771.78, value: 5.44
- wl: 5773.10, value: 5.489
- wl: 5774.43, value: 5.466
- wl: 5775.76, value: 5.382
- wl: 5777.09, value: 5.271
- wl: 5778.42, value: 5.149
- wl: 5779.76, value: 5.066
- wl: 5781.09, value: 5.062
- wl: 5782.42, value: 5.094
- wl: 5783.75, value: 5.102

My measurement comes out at 1.6 Angstrom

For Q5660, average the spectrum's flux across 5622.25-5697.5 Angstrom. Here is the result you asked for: 5.2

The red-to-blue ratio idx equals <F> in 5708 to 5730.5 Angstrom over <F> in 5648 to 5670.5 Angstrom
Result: 1.0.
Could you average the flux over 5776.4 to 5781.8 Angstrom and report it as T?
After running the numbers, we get 5.13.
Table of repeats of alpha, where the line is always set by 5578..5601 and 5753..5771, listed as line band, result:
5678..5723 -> 0.4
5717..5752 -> -1.0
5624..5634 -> -0.6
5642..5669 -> 0.0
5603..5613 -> -0.4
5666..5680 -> -0.1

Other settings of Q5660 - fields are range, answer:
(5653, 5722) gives 5.15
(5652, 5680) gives 5.13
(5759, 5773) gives 5.35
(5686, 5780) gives 5.31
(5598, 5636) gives 5.21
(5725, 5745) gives 5.47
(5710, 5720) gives 5.27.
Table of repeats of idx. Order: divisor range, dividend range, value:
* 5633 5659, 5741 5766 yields 1.04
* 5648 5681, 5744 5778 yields 1.04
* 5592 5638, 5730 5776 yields 1.04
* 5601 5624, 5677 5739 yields 1.01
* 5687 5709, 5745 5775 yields 1.05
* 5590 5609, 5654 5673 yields 1.00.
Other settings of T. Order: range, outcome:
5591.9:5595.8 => 5.09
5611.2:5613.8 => 5.2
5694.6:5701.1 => 5.33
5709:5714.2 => 4.97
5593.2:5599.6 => 5.11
